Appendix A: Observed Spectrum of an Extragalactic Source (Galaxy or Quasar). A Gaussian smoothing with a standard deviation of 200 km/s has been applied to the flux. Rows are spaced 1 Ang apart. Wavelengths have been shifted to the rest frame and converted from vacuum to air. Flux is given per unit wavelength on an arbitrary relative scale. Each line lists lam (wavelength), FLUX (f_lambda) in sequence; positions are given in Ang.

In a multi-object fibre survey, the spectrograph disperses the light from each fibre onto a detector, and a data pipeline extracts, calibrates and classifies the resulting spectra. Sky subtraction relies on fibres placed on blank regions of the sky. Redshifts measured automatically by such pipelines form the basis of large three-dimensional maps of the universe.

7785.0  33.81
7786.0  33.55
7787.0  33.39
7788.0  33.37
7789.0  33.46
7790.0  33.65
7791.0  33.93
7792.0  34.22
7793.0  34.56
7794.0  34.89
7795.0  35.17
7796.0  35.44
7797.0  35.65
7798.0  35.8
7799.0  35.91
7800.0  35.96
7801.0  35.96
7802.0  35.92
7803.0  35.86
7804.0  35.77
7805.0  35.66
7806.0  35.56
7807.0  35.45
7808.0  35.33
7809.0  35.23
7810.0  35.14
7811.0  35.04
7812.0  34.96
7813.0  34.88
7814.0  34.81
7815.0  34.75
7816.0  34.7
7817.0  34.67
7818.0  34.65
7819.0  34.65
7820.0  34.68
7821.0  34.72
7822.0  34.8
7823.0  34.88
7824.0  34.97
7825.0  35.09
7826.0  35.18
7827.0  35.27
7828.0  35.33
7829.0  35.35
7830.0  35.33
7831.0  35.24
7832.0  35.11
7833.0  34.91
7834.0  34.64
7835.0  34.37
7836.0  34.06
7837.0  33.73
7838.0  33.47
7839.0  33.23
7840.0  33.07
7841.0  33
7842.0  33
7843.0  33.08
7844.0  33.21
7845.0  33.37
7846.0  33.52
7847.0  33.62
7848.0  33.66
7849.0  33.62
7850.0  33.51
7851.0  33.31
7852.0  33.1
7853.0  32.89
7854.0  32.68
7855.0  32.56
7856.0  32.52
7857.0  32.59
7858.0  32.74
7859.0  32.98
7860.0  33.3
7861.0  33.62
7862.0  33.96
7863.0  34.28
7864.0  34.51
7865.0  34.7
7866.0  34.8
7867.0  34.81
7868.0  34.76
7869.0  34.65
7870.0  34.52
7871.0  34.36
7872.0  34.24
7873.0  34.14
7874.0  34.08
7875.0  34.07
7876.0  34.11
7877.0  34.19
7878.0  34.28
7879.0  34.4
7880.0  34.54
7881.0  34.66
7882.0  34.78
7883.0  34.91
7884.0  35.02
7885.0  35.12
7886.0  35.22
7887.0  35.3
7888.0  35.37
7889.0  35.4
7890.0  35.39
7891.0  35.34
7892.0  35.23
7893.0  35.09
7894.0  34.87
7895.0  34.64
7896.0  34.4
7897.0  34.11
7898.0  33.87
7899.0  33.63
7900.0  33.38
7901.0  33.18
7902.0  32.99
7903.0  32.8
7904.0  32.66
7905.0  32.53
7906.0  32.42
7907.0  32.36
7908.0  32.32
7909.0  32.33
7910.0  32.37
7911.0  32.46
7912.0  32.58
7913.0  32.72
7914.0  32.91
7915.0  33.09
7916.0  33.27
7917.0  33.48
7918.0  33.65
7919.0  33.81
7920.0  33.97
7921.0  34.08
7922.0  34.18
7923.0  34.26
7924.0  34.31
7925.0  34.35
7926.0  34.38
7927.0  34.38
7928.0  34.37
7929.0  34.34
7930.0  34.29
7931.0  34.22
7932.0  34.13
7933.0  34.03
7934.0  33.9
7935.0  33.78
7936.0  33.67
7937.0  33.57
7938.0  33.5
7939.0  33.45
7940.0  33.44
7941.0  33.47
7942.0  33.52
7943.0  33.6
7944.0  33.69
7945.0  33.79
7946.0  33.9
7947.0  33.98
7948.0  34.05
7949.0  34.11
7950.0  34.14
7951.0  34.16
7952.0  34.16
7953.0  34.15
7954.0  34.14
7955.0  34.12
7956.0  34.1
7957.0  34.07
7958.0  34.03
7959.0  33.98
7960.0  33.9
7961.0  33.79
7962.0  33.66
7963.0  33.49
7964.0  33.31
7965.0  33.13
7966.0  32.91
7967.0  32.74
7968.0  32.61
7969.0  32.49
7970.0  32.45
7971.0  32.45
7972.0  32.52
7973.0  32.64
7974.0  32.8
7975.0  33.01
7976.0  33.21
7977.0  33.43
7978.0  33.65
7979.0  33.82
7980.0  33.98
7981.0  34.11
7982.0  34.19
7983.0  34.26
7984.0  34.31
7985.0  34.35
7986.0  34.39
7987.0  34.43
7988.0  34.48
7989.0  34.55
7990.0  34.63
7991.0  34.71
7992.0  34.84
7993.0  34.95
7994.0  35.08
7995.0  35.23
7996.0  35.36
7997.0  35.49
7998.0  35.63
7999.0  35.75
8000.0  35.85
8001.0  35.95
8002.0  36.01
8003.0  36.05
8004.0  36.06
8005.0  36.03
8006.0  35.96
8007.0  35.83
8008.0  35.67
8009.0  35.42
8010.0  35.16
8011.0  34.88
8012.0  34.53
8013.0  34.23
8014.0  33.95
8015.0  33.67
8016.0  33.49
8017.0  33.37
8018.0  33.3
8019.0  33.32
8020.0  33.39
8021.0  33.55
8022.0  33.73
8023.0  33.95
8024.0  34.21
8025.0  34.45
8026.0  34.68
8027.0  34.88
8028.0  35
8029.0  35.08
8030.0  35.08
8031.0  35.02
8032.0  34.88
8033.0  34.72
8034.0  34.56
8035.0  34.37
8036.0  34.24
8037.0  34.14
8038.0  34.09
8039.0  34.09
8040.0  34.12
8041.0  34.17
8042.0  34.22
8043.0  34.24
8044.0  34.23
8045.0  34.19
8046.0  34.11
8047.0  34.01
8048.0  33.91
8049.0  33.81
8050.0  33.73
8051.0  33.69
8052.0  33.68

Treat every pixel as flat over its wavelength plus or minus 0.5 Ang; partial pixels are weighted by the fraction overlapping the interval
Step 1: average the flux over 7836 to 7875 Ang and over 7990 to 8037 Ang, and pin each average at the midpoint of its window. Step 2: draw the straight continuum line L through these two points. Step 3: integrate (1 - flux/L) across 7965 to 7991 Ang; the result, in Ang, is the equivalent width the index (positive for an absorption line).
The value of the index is 0.7 Ang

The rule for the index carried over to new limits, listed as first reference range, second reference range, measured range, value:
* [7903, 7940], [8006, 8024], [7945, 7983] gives 0.3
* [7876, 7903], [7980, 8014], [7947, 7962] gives 0.4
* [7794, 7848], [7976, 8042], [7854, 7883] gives 0.6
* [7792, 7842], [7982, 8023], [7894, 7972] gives 2.8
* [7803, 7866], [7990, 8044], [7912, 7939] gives 0.5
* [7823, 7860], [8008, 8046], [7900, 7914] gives 0.6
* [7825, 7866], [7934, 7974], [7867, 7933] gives -0.7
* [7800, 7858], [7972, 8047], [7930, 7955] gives 0.4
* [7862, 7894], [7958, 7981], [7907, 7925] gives 0.4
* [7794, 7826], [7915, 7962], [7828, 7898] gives 1.1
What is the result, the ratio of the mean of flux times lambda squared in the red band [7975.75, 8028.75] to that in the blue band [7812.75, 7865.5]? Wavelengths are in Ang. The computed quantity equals 1.06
